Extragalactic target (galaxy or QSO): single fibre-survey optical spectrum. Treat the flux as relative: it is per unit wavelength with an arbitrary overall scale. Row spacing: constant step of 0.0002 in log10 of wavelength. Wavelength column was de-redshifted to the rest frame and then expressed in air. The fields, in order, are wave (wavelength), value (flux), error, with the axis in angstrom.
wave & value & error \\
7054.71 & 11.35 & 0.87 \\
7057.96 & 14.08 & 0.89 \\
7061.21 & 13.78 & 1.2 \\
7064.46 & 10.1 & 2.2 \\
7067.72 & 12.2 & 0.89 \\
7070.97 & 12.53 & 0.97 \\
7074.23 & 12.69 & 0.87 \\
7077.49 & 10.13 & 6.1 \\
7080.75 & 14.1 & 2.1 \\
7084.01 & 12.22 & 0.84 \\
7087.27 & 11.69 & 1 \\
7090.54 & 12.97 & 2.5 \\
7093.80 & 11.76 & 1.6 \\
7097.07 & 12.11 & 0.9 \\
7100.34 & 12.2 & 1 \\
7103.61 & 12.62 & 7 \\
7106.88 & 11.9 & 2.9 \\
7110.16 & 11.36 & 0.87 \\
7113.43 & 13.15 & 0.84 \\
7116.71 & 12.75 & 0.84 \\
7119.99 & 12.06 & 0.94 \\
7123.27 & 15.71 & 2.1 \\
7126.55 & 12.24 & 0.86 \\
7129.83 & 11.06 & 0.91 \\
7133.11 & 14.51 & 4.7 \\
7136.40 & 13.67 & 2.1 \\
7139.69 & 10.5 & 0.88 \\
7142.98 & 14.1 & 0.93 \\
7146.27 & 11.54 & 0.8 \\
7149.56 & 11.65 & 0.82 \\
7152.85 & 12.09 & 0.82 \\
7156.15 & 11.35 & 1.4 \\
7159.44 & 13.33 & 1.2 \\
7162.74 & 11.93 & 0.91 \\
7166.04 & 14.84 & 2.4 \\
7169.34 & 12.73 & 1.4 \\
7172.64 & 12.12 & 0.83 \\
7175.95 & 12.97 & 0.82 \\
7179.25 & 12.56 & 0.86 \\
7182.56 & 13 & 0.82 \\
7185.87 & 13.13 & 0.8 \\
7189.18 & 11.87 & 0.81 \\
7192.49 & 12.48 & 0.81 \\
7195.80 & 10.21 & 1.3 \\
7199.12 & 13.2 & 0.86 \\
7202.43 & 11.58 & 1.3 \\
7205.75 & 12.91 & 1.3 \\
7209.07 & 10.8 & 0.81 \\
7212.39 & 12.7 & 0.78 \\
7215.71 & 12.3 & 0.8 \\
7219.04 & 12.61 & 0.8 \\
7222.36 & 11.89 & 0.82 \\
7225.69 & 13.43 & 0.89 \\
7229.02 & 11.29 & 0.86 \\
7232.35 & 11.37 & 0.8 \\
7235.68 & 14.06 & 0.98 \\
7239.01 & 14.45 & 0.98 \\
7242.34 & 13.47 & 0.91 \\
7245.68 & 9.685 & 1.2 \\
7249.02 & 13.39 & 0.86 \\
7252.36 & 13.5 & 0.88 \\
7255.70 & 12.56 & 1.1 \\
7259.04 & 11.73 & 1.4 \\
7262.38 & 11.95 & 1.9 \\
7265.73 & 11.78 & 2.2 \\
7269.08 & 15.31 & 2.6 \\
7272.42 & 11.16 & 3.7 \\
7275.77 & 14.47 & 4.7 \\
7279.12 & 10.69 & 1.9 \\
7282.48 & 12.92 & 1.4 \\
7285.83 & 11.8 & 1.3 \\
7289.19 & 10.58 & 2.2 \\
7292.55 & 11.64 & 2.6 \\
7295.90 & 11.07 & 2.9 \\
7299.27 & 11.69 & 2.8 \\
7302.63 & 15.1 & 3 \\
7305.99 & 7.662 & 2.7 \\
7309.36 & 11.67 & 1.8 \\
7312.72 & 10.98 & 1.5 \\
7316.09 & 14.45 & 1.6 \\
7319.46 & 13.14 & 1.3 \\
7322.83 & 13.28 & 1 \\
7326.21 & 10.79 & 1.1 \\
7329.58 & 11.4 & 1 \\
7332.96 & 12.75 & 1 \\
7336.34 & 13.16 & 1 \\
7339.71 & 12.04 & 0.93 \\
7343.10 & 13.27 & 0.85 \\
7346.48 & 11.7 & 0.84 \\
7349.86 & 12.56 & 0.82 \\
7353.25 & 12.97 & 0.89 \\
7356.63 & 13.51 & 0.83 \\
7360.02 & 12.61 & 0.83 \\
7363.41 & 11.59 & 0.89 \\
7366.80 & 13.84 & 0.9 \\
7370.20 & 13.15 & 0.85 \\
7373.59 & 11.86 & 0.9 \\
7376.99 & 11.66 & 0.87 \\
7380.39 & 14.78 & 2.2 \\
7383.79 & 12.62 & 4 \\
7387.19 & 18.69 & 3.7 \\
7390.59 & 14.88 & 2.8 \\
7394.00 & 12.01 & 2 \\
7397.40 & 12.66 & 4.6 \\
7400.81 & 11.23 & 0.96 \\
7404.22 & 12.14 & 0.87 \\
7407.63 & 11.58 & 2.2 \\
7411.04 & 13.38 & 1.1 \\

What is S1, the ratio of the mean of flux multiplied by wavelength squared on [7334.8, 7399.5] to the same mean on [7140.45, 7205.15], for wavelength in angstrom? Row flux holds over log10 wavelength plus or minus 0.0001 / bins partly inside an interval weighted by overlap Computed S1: 1.11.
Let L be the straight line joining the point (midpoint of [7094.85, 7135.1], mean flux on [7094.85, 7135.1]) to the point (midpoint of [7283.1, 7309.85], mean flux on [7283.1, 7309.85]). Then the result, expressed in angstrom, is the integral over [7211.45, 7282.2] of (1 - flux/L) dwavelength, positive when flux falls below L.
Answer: -4.8 angstrom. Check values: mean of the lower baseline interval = 12.6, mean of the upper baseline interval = 11.4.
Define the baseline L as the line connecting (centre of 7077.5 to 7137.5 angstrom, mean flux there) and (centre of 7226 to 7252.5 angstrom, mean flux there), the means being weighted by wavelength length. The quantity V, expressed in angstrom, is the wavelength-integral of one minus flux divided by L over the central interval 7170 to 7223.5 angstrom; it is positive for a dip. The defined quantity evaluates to 1.5 angstrom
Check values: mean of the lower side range 12.6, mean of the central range 12.3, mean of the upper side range 12.6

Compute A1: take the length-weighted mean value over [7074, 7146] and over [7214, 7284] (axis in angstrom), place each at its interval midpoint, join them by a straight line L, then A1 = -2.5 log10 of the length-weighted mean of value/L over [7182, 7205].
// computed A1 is 0.03 mag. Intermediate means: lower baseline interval 12.5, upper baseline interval 12.6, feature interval 12.2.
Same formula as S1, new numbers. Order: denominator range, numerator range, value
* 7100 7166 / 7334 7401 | 1.11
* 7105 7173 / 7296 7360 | 1.03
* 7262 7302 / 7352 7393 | 1.14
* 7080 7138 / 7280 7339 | 1.00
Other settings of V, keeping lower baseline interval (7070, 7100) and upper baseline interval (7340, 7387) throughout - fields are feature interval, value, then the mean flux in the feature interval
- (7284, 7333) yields 3.7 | 11.8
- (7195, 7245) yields 0.7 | 12.4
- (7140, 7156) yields 0.4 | 12.1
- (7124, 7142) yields -0.4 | 12.6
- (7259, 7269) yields 0.2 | 12.4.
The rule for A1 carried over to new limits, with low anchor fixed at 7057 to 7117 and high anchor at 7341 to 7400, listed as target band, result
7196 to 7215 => 0.05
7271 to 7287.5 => 0.06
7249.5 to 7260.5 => 0.01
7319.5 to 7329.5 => 0.08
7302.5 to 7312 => 0.19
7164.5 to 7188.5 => -0.04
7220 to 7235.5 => 0.04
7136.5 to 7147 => 0.01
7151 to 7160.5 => 0.03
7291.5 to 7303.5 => 0.06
